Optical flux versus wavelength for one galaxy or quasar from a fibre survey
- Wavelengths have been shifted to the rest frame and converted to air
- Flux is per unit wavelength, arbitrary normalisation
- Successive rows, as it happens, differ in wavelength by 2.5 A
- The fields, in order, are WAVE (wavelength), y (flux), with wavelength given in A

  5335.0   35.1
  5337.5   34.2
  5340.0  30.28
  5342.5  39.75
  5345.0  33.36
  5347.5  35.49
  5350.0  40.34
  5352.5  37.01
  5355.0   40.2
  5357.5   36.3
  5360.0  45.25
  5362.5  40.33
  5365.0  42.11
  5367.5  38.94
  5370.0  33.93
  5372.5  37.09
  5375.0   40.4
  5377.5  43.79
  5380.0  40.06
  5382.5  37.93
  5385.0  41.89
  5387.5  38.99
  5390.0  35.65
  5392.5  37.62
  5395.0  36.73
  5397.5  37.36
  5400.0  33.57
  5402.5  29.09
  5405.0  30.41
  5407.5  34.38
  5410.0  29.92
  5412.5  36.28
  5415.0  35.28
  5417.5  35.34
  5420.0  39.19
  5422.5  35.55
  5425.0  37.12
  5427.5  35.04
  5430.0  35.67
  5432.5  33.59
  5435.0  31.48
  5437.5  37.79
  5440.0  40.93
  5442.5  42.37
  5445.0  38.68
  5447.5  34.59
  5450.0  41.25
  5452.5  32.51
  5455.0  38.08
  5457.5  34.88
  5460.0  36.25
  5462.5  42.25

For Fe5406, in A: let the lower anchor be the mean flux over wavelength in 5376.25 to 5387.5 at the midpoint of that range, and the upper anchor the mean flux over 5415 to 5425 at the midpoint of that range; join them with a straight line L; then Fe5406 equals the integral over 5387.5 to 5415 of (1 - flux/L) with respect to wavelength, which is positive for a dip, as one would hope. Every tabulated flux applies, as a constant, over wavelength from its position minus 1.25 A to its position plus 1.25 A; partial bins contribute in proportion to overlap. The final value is 3.0 A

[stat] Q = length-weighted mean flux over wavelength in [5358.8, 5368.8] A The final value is 41.6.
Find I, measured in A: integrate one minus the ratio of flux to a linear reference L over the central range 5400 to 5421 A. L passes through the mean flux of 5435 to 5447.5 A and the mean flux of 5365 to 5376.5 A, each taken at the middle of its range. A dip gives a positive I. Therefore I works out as 2.6 A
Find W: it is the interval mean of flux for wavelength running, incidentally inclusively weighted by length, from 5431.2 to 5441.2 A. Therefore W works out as 35.9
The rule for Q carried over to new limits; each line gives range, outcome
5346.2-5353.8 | 37.6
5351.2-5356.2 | 38.6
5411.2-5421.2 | 36.5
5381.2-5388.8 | 39.6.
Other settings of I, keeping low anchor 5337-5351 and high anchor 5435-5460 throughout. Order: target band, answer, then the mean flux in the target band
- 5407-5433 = 1.19 A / 35.3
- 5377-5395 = -1.34 A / 39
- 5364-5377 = -0.96 A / 38.7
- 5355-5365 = -1.37 A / 40.8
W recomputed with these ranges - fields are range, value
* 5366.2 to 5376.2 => 37.6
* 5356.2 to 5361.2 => 40.7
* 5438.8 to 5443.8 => 41.6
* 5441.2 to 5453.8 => 37.9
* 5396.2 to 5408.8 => 33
